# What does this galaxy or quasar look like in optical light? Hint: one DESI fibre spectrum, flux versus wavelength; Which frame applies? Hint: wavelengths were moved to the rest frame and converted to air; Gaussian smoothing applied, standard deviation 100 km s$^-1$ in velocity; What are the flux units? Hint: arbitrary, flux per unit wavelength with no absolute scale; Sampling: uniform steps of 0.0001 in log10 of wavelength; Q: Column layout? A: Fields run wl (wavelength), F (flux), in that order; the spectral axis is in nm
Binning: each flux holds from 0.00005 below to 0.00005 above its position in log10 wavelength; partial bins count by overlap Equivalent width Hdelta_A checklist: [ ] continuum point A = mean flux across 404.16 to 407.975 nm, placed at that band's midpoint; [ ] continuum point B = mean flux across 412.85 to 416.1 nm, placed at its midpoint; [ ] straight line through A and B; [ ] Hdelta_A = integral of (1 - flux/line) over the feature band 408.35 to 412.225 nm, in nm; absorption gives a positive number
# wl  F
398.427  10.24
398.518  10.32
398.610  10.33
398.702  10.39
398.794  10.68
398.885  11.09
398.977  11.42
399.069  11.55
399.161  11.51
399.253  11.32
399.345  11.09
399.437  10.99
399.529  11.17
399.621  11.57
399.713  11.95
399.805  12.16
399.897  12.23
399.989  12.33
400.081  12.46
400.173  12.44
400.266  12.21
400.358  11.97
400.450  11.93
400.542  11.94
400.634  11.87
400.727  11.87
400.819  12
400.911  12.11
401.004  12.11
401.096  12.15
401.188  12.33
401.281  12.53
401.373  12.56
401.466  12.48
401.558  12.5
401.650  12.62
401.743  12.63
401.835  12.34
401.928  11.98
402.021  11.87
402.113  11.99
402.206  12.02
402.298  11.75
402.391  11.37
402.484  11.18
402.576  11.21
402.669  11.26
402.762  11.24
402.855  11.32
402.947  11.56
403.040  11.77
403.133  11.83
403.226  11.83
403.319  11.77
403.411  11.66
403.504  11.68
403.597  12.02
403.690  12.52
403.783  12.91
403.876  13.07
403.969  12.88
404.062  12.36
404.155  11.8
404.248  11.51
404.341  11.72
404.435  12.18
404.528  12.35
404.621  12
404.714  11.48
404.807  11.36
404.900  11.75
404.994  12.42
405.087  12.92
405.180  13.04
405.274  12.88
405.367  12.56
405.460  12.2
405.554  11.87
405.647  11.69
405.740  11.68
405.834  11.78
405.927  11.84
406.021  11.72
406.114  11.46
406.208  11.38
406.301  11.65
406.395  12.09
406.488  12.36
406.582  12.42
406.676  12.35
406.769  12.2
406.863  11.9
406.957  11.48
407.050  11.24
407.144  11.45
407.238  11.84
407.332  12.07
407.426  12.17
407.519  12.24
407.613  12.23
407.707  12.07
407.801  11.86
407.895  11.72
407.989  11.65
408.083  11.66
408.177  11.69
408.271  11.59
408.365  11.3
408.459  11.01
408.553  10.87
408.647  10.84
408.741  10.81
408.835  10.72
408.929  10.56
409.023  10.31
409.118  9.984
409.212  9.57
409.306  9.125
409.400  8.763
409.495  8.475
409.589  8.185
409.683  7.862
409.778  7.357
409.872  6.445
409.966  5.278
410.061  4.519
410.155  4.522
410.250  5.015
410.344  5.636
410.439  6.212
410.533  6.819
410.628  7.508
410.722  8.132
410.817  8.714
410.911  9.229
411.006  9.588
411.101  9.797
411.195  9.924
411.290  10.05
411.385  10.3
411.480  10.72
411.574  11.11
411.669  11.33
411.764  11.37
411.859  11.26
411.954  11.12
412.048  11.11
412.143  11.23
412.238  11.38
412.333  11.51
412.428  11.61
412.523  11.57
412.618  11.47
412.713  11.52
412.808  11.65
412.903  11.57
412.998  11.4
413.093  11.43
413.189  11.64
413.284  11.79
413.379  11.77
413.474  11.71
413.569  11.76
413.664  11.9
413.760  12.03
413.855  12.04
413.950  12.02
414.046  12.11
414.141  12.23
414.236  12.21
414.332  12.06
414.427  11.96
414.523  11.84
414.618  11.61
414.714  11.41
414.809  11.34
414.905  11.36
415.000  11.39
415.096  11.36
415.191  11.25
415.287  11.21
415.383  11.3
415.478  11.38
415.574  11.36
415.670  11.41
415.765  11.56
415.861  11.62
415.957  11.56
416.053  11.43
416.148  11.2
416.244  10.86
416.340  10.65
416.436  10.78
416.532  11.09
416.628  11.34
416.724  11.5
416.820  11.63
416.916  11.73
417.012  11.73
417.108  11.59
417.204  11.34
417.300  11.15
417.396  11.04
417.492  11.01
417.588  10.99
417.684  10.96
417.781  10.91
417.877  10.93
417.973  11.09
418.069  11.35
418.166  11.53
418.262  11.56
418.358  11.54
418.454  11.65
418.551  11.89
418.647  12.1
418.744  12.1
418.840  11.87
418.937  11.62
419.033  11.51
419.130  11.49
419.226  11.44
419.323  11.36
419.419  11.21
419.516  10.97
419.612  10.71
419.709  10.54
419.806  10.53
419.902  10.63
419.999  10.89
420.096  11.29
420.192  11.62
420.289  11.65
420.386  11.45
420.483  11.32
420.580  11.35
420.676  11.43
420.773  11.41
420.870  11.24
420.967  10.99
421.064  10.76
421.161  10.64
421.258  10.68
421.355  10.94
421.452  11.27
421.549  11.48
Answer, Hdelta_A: 0.89 nm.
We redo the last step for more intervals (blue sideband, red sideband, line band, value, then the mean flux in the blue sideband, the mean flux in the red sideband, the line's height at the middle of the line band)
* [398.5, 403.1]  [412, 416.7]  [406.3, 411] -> 0.70 nm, 11.8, 11.5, 11.6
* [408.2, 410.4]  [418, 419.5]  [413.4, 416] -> -0.34 nm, 8.66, 11.6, 10.3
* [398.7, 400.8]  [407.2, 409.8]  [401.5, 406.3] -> -0.33 nm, 11.7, 10.7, 11.2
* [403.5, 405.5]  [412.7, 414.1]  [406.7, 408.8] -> 0.08 nm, 12.3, 11.8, 12.1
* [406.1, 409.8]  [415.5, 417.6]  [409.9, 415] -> 0.36 nm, 11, 11.3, 11.2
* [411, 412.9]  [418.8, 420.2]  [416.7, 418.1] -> -0.02 nm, 11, 11.2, 11.1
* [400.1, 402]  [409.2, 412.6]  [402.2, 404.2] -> -0.06 nm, 12.2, 8.97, 11.5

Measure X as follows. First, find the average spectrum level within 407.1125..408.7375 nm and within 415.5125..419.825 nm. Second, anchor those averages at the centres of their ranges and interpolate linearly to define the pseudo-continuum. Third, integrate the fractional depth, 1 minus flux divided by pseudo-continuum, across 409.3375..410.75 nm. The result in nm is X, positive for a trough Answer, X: 0.59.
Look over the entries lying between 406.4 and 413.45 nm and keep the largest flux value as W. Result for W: 12.42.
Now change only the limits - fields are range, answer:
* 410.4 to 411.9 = 11.37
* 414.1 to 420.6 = 12.23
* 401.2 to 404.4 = 13.07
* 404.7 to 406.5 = 13.04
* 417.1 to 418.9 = 12.1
